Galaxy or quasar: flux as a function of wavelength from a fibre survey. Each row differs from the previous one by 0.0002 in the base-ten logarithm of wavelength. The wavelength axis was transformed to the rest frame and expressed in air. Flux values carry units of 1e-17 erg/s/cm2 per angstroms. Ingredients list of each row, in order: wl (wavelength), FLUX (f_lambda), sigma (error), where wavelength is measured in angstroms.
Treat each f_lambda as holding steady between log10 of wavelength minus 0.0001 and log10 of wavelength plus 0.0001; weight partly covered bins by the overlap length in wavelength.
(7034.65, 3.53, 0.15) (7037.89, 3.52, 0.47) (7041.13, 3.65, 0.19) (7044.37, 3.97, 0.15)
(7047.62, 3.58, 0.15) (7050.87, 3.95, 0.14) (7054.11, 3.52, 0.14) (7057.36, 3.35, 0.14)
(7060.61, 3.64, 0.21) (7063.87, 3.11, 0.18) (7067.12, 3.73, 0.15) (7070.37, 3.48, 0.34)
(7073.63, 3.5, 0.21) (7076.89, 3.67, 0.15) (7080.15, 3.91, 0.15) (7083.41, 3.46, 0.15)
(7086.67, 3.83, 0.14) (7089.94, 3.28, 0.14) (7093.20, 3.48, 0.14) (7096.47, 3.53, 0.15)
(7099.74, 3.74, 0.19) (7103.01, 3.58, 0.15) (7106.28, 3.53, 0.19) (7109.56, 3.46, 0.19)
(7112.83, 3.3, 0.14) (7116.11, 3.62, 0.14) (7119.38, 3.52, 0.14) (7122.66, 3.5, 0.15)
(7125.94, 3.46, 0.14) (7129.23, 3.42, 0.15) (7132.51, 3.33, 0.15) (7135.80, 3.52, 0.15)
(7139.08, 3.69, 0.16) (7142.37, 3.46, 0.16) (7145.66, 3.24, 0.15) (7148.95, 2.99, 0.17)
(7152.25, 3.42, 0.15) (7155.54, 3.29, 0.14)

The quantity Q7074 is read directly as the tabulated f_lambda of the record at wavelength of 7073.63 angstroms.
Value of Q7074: 3.5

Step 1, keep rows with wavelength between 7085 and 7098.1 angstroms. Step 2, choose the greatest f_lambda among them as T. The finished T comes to 3.83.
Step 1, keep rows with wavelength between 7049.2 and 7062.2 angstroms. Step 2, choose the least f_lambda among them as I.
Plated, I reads 3.35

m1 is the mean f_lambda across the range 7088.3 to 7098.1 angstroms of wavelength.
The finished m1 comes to 3.43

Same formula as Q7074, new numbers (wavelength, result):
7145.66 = 3.24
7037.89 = 3.52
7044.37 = 3.97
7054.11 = 3.52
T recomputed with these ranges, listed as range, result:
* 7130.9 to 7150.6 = 3.69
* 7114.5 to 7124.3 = 3.62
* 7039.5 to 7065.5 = 3.97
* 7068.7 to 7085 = 3.91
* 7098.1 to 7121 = 3.74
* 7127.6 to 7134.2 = 3.42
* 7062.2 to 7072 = 3.73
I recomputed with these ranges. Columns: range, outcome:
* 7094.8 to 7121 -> 3.3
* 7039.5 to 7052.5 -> 3.58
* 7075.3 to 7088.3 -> 3.46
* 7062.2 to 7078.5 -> 3.11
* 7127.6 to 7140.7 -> 3.33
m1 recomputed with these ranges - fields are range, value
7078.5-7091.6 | 3.62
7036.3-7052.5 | 3.74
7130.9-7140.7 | 3.51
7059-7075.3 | 3.49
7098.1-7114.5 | 3.52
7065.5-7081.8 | 3.66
